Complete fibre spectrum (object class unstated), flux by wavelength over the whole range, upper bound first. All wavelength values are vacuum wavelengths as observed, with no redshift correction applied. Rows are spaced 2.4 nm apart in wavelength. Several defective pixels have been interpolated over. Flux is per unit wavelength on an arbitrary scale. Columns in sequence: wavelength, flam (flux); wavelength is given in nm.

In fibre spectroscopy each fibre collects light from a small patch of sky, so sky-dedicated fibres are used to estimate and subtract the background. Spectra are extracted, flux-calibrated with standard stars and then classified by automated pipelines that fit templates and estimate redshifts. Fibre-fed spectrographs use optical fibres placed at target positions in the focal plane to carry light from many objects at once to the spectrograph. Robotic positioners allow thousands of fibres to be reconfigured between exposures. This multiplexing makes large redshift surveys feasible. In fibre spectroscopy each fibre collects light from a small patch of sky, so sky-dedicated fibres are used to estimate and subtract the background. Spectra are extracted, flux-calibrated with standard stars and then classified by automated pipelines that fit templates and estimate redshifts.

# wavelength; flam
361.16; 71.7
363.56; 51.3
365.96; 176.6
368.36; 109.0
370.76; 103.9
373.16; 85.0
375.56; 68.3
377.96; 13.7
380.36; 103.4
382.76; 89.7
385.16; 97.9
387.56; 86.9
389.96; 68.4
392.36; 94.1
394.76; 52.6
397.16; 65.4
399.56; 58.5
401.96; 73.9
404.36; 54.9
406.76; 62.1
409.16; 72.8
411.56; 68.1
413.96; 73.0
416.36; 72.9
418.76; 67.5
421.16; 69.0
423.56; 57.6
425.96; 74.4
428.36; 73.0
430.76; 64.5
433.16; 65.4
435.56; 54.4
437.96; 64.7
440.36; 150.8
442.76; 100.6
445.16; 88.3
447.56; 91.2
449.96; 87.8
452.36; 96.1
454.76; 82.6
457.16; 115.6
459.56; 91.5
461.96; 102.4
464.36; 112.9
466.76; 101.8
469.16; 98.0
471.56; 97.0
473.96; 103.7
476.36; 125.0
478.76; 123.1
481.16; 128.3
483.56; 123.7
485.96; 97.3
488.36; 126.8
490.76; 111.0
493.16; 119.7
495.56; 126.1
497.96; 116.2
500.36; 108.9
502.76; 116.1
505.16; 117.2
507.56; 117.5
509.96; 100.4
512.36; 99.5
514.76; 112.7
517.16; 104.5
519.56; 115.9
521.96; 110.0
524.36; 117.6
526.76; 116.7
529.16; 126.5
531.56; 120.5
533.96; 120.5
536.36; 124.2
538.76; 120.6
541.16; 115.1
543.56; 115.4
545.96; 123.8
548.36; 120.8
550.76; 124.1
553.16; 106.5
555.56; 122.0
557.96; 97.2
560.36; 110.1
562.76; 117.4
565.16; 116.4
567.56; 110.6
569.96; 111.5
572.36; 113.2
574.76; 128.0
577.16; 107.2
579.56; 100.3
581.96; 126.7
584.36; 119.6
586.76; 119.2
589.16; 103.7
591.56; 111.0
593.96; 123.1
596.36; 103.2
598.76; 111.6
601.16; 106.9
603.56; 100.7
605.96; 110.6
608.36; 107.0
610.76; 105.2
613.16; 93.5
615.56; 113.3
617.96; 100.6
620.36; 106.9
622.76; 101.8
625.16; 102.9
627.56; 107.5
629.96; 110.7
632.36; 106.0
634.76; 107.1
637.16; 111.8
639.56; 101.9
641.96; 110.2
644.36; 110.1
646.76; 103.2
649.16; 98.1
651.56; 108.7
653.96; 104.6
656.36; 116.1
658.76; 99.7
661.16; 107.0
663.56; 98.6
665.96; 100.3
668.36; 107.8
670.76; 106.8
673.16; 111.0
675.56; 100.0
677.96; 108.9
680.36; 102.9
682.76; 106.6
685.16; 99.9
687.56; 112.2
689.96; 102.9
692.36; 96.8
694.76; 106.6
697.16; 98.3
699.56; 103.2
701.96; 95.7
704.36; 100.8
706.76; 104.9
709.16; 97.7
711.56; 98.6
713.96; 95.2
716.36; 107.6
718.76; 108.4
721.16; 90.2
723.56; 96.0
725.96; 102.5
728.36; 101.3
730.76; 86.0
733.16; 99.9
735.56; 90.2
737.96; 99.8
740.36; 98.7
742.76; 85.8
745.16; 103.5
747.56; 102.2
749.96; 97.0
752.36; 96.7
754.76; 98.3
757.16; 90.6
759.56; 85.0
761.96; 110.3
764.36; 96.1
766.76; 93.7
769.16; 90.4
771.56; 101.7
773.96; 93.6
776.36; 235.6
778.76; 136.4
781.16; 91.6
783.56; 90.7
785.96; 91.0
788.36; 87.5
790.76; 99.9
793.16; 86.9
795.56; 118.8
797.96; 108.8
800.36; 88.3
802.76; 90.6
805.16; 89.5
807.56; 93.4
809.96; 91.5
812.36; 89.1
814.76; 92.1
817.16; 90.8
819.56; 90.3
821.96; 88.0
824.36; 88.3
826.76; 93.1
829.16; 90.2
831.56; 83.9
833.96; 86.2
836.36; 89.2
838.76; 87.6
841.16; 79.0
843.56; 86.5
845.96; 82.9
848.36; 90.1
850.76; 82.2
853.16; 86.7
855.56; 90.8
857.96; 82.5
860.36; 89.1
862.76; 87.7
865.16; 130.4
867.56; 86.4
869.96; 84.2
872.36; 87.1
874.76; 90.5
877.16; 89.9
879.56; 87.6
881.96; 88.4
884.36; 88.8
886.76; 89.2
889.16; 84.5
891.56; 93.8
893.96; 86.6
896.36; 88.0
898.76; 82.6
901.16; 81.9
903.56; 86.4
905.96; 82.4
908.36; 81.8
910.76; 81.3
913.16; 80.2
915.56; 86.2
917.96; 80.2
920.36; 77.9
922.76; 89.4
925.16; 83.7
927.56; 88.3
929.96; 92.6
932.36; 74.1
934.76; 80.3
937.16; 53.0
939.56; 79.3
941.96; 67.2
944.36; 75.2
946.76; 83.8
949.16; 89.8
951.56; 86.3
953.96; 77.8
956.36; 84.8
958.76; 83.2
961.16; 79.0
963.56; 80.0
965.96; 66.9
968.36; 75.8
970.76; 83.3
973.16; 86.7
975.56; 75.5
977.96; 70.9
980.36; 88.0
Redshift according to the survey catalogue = 0.18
